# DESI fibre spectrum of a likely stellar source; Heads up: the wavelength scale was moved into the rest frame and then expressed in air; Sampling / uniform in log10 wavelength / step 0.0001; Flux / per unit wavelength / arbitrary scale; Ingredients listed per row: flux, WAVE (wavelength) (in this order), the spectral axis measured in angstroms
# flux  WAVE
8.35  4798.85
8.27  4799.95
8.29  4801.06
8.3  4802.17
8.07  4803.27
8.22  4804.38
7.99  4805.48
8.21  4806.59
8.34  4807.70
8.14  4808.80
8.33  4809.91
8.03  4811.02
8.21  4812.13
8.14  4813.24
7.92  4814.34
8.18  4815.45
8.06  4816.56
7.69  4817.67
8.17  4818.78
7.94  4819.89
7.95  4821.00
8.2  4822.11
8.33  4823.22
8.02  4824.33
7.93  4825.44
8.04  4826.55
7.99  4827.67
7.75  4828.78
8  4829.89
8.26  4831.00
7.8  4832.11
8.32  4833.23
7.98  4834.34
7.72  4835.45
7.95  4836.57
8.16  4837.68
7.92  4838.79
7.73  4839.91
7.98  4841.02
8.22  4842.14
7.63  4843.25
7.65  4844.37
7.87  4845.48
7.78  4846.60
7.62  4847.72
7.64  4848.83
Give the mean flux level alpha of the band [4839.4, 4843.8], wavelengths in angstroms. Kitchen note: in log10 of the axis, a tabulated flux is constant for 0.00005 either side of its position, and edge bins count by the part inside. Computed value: 7.9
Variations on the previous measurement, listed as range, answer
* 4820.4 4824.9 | 8.13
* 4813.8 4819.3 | 8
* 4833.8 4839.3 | 7.95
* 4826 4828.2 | 7.98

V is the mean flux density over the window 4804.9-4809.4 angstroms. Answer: 8.18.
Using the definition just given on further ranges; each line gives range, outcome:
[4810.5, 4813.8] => 8.14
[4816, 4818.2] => 7.87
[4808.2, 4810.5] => 8.24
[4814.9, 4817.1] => 8.12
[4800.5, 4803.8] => 8.21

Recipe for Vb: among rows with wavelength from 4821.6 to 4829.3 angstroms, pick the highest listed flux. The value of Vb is 8.33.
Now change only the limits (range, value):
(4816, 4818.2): 8.06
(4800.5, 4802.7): 8.3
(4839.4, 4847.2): 8.22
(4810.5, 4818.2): 8.21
